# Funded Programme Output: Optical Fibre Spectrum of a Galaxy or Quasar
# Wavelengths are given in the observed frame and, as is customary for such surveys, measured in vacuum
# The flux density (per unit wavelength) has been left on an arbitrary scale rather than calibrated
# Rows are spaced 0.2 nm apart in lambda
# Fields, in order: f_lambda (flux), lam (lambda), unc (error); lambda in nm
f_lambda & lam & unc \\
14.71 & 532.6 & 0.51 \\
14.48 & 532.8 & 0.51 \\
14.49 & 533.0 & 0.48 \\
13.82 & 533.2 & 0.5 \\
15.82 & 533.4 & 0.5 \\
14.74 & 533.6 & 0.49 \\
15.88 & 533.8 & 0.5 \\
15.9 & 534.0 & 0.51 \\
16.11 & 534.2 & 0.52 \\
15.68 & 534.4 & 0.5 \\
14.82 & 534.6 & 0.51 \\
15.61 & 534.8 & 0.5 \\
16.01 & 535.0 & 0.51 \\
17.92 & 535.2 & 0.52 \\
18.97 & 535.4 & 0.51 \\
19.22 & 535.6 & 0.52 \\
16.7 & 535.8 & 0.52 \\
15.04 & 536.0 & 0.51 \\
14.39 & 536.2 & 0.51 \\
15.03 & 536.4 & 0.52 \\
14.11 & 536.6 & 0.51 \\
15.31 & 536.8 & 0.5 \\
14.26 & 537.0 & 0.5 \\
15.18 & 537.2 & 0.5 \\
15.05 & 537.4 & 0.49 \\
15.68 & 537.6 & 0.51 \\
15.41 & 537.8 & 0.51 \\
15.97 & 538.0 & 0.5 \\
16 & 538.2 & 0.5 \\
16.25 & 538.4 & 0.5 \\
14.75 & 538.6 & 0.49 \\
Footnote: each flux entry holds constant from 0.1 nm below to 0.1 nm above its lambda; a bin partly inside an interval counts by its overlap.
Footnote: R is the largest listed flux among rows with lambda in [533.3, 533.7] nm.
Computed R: 15.82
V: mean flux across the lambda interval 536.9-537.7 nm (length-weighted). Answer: 15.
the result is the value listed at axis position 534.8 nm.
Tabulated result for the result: 15.61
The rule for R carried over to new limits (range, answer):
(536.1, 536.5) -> 15.03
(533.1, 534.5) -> 16.11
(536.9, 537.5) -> 15.18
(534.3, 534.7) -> 15.68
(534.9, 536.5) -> 19.22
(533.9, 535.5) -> 18.97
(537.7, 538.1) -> 15.97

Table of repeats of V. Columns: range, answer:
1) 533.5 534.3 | 15.7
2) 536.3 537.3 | 14.8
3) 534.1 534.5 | 15.9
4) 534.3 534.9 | 15.4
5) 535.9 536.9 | 14.8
